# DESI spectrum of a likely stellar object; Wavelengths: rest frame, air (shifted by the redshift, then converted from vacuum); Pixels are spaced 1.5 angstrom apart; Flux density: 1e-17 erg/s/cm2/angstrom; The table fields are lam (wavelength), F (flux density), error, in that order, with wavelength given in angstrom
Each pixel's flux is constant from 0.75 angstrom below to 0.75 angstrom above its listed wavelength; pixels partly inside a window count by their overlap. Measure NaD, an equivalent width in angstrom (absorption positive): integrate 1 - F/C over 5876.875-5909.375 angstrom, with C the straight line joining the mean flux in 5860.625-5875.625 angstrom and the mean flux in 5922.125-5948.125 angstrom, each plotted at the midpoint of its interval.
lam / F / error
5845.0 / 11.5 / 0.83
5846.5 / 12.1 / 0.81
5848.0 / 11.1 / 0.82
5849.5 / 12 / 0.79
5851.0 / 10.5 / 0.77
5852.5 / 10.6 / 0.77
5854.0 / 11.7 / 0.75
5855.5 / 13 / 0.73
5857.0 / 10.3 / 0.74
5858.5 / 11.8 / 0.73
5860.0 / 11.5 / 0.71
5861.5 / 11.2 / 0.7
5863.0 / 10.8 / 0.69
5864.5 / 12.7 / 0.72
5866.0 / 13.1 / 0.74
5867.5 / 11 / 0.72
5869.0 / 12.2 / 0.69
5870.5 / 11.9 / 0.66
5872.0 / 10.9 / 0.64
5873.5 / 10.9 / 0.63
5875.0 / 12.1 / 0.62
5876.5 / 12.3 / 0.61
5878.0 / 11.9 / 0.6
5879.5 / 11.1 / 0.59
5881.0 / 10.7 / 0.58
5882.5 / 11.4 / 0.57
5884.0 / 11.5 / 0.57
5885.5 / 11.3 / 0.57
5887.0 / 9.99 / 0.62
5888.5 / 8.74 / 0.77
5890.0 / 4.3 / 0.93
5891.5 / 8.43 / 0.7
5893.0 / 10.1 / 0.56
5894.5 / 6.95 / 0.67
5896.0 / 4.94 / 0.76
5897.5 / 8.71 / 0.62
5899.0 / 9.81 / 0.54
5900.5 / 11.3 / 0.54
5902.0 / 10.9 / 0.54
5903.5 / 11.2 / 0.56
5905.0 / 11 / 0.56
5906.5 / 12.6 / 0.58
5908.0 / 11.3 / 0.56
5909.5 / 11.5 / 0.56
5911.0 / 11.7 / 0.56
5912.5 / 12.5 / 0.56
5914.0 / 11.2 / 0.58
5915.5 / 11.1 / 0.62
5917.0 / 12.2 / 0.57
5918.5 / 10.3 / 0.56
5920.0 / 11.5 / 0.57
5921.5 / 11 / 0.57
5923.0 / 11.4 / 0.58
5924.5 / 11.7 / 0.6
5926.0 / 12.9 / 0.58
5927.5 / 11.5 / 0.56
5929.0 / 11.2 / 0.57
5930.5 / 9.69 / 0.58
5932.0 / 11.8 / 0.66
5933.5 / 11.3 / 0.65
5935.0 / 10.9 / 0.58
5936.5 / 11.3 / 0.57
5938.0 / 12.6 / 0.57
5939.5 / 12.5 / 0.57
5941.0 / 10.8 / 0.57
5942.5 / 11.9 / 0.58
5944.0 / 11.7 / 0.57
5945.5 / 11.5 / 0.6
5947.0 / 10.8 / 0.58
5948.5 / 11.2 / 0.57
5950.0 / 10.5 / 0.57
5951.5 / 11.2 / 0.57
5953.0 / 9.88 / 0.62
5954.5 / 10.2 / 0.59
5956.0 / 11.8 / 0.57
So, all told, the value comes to 4.6 angstrom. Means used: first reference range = 11.7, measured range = 9.97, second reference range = 11.5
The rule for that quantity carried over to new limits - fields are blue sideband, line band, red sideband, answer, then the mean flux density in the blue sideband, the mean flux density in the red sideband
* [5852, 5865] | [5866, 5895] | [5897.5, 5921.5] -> 2.3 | 11.5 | 11.2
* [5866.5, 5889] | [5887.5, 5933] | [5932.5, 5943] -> 4.0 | 11.2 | 11.6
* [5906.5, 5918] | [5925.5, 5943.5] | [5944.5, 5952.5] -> -0.4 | 11.7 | 11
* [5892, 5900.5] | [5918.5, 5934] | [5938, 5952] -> -1.7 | 8.39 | 11.4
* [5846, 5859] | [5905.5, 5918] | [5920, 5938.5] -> -0.3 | 11.4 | 11.4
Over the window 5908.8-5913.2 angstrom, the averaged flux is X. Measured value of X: 11.9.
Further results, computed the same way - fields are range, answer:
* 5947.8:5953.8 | 10.7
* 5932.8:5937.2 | 11.2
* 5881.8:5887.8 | 11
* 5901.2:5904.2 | 11.1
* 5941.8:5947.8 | 11.5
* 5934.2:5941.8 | 11.6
